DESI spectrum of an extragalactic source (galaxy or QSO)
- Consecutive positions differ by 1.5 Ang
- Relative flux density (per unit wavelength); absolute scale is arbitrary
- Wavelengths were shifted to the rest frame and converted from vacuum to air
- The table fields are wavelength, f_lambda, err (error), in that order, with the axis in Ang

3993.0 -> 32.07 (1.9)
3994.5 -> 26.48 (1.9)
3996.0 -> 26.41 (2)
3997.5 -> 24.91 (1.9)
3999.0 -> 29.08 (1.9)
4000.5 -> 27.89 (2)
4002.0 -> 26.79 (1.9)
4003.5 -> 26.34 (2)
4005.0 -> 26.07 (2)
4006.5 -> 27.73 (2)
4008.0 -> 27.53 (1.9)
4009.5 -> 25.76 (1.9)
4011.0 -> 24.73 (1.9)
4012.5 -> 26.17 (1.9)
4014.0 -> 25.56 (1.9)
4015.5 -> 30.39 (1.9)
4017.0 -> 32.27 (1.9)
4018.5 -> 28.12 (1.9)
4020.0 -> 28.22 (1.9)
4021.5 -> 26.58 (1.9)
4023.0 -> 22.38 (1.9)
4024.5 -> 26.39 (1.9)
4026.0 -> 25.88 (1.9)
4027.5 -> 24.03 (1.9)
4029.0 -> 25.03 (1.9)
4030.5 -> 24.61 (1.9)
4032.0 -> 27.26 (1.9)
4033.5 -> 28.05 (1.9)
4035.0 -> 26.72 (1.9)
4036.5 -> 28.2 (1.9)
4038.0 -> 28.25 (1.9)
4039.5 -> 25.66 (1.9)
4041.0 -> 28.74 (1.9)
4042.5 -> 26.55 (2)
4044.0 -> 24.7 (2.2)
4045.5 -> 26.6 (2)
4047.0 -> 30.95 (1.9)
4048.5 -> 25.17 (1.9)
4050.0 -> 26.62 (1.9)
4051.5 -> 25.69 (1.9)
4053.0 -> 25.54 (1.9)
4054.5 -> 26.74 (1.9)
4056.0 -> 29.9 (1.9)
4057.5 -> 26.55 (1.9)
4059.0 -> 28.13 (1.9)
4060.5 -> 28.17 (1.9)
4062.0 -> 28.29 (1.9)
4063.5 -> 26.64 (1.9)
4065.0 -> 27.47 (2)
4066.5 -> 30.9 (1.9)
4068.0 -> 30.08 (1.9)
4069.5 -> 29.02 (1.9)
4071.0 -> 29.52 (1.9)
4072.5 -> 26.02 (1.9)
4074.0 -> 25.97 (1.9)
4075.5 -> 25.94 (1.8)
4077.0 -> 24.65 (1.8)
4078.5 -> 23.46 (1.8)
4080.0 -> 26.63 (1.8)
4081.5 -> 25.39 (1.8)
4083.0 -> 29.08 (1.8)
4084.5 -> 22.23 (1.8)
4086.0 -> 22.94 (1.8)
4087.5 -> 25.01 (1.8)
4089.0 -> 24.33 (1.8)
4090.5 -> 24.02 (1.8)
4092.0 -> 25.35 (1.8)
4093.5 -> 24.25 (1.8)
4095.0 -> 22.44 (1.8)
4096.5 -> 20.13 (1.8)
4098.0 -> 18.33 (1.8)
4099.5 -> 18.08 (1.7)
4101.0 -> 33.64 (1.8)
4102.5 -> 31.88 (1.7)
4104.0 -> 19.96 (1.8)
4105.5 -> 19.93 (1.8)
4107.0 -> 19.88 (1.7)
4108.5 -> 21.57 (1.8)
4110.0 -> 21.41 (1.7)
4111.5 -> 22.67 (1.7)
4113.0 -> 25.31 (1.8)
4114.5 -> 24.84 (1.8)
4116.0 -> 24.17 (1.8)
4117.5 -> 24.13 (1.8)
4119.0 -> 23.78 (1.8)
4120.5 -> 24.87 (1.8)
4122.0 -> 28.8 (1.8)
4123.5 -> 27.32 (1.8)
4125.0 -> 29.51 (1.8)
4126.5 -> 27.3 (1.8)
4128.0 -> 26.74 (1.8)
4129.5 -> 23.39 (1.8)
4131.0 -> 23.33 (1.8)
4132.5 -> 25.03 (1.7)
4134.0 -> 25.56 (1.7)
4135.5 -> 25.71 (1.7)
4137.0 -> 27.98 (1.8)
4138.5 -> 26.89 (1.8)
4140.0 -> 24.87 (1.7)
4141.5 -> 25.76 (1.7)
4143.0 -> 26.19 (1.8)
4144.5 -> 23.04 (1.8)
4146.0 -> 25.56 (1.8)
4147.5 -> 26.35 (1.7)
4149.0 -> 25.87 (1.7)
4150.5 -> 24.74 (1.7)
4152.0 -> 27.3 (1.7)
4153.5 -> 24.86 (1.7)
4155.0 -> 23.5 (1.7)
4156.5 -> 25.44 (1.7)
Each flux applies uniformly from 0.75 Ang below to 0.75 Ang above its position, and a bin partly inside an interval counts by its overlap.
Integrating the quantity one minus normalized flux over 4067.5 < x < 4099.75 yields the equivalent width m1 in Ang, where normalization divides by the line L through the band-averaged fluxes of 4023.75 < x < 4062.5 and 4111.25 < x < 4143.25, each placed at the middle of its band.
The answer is 1.9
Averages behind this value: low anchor 26.9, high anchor 25.7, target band 24.7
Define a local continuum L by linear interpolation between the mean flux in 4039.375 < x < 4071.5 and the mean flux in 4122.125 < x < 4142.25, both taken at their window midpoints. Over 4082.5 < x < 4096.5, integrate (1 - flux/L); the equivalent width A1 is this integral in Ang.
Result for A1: 1.5 Ang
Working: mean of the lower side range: 27.6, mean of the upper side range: 26.2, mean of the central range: 24.1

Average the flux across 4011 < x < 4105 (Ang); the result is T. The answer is 26.3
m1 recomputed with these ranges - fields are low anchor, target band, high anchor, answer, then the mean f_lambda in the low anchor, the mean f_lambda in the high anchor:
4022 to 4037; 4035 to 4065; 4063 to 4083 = -0.9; 25.8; 27.1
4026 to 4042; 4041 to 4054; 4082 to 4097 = -0.3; 26.6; 24.1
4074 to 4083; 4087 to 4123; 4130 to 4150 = 2.6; 25.6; 25.5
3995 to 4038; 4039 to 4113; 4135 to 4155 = 2.0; 26.8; 25.7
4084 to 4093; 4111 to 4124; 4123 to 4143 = 0.1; 24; 26.1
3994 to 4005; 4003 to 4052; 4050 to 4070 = 0.9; 26.8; 27.9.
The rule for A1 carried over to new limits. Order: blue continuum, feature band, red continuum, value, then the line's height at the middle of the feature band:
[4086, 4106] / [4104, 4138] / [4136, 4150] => 0.3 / 24.8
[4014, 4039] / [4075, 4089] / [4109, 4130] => 0.5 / 26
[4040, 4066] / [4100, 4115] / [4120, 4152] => 1.4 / 26.4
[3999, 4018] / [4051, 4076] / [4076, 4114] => -2.7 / 25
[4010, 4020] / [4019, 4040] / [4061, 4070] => 1.4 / 28.1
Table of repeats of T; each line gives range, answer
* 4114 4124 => 25.4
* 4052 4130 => 25.4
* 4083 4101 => 23.2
